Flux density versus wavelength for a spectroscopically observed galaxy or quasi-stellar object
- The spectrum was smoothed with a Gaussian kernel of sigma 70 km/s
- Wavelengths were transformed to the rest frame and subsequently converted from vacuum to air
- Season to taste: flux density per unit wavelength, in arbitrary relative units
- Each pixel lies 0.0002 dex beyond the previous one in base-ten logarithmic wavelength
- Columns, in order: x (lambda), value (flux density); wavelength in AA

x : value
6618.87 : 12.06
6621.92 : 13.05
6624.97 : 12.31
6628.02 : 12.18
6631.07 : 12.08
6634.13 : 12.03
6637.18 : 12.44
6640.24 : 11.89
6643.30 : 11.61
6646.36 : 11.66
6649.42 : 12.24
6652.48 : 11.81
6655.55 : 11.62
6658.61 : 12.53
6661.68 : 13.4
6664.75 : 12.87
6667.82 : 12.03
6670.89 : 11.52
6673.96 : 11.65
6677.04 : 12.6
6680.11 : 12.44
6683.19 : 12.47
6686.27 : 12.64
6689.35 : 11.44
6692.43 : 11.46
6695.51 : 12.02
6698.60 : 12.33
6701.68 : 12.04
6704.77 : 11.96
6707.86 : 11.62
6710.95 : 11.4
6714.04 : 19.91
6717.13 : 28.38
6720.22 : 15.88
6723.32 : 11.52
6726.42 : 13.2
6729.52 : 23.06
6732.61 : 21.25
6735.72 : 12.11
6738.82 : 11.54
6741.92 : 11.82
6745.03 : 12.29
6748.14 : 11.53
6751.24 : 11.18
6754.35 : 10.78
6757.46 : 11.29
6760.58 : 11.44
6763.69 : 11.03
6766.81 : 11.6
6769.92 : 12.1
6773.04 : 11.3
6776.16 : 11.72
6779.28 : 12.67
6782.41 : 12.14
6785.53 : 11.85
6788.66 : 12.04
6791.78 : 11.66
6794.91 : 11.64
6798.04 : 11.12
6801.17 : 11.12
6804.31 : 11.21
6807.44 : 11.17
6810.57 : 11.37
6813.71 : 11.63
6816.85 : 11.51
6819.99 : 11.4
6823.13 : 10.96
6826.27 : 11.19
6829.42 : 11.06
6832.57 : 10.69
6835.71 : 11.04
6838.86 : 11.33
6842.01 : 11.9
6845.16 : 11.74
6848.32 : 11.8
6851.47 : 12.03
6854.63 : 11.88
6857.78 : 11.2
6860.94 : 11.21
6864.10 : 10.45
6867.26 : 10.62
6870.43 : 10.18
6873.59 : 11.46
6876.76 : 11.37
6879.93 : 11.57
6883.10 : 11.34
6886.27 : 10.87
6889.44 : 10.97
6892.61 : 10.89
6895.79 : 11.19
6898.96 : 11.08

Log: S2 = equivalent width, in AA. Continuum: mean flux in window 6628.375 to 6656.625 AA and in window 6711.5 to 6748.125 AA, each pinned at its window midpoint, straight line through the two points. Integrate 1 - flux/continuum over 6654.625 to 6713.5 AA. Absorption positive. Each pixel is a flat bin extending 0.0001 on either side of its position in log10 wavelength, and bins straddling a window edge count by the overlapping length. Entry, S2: 6.9 AA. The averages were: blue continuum 11.9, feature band 12.2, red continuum 16.1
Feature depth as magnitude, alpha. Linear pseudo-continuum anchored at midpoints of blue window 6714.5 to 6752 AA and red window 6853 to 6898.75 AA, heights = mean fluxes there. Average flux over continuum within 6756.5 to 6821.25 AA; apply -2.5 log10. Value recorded 0.19 mag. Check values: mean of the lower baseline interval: 15.5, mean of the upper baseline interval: 11.1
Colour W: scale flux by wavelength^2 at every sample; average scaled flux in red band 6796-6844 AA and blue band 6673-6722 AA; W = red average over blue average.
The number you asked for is 0.85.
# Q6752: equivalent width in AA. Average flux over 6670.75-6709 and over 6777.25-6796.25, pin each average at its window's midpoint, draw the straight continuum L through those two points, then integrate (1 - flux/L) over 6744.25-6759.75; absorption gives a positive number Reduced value 0.83 AA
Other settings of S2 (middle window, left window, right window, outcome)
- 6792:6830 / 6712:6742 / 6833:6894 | 6.1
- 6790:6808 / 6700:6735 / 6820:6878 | 2.5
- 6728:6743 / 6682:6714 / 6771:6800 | -4.9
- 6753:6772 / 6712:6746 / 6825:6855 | 4.5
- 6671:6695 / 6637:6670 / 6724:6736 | 3.6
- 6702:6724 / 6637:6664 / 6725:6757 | -4.1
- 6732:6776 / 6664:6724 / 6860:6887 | 2.2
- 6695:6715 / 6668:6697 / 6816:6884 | -1.6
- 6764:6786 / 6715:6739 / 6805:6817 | 3.3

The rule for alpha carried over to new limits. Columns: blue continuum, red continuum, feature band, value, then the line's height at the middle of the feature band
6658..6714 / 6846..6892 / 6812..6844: 0.02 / 11.5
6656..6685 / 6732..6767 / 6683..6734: -0.22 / 12.2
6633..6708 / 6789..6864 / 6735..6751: 0.00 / 11.8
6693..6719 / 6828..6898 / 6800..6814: 0.11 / 12.5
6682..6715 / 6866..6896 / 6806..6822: 0.02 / 11.6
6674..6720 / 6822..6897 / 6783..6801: 0.06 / 12.3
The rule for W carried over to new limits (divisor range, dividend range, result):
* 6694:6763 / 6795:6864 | 0.84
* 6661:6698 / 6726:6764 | 1.12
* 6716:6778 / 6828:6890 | 0.85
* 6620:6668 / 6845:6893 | 0.98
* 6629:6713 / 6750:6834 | 0.98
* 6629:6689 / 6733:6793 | 1.01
